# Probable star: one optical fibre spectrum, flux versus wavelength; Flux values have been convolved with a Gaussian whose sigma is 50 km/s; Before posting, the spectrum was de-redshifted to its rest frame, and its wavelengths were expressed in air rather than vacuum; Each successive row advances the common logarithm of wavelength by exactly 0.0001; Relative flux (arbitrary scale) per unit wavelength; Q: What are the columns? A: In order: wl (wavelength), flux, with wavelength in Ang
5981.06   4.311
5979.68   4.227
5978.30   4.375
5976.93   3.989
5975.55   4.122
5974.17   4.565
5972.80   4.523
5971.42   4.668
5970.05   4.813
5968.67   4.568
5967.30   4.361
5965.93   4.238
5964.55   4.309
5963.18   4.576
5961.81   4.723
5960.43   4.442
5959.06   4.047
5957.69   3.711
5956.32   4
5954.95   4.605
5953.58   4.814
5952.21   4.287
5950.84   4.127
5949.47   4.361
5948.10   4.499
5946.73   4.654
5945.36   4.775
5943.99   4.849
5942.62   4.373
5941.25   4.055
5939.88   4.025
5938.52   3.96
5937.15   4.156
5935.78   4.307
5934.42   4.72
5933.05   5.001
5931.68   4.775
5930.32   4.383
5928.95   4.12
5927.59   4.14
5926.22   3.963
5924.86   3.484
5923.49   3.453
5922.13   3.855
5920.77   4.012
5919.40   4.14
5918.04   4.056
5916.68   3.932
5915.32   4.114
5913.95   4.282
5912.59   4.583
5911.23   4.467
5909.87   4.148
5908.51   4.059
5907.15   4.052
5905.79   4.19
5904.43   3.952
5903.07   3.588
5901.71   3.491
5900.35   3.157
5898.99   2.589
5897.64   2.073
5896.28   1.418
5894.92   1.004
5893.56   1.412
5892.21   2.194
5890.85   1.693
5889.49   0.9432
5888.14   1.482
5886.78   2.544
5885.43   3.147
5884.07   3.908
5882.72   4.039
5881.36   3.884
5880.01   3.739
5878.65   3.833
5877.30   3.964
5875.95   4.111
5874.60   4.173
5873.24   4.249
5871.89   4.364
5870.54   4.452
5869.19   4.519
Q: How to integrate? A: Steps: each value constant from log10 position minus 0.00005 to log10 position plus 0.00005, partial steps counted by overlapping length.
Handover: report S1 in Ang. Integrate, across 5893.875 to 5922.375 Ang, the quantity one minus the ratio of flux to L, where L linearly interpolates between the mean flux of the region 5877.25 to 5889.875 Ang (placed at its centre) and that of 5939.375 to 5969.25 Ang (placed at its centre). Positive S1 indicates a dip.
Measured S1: 0.49 Ang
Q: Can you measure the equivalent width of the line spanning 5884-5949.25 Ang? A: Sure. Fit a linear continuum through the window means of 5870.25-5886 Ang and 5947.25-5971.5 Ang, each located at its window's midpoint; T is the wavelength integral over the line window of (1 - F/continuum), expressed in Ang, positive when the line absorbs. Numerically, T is 8.7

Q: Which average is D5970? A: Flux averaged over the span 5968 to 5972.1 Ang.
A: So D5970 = 4.68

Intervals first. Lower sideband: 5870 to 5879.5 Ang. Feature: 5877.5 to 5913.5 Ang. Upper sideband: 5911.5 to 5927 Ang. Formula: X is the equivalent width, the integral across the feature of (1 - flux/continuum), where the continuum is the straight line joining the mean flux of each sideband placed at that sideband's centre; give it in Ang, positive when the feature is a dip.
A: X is 8.8 Ang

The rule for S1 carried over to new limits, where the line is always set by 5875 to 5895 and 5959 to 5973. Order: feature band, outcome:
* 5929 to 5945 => -2.1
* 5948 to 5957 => -0.3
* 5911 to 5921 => -2.0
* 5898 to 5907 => -0.7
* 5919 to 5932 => -1.2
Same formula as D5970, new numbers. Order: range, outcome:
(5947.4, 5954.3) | 4.42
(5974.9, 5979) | 4.16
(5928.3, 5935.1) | 4.6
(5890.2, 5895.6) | 1.57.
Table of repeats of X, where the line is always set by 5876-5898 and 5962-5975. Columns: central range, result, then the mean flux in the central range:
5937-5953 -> -1.5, 4.35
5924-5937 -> -2.4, 4.3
